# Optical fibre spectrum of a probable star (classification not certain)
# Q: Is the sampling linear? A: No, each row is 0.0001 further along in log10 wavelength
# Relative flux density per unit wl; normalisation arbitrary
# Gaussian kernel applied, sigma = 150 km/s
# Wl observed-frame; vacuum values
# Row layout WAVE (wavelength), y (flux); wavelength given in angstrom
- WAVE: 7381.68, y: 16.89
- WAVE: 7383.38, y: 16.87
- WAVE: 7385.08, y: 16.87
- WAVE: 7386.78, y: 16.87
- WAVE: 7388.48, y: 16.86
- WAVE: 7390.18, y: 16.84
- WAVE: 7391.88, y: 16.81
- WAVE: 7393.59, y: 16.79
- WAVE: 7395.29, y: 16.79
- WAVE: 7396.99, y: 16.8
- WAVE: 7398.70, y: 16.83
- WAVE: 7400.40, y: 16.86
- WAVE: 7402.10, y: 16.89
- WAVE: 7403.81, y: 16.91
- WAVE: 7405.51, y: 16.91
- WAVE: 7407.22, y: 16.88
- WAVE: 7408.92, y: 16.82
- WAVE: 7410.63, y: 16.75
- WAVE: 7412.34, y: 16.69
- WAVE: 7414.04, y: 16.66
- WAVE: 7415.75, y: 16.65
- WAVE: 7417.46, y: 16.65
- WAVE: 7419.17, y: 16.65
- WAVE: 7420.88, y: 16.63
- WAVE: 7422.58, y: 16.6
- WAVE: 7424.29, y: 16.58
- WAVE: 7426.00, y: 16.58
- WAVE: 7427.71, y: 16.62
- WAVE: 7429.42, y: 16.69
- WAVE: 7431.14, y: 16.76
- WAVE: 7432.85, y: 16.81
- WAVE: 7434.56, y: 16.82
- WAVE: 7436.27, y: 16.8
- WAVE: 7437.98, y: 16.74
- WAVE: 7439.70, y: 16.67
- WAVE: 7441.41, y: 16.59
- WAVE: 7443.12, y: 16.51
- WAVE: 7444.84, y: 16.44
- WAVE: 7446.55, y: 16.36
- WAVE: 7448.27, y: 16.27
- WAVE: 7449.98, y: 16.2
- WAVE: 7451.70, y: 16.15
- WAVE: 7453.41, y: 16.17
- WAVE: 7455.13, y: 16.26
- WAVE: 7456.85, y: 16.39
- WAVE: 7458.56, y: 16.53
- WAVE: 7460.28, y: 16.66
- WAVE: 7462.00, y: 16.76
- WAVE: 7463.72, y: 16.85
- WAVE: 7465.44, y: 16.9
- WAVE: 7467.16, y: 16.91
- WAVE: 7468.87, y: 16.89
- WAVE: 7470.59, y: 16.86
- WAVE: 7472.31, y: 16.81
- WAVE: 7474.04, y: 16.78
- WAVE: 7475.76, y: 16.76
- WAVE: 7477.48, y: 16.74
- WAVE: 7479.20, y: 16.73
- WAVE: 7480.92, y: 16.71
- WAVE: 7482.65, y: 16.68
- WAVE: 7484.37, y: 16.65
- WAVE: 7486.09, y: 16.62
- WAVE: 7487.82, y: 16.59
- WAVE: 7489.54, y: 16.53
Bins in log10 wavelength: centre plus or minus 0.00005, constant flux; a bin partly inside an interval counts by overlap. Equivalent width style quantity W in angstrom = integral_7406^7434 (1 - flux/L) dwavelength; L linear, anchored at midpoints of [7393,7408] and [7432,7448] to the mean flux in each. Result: 0.1 angstrom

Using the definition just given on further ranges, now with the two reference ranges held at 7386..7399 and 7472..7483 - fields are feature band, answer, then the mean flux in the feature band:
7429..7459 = 0.46 angstrom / 16.5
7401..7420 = 0.03 angstrom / 16.8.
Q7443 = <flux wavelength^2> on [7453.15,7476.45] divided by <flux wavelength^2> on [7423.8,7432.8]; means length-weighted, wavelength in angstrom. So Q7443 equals 1.01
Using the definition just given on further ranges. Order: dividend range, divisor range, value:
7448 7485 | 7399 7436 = 1.01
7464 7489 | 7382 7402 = 1.02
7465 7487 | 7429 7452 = 1.02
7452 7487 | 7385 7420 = 1.01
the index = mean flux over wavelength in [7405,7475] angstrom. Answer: 16.6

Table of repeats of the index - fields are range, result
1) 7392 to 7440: 16.7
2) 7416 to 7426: 16.6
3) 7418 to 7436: 16.7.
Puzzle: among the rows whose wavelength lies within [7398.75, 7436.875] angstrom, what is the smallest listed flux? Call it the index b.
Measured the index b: 16.58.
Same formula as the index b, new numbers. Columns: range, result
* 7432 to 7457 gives 16.15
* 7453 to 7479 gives 16.17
